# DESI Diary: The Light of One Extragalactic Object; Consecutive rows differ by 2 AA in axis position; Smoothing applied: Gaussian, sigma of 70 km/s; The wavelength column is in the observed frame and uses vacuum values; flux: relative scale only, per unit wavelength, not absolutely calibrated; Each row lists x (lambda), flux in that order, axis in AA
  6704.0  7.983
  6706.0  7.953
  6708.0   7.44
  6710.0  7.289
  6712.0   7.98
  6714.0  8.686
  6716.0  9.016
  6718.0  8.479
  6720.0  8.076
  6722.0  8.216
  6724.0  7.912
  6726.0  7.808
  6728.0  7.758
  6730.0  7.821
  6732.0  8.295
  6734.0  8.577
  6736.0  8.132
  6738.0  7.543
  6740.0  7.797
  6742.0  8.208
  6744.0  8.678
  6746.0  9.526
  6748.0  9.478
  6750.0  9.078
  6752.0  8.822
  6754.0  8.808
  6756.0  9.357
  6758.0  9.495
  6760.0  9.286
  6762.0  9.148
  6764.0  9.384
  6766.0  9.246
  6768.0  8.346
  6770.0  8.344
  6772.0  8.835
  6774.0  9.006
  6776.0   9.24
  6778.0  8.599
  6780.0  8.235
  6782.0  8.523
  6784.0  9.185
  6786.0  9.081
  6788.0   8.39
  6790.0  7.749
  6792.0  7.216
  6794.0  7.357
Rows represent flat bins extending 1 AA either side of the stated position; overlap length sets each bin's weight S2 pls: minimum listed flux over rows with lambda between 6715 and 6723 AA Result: 8.076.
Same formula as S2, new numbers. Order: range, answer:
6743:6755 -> 8.678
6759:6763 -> 9.148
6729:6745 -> 7.543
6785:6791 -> 7.749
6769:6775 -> 8.344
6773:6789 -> 8.235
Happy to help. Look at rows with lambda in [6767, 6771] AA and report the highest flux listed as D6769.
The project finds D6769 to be 8.346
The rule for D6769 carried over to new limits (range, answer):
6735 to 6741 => 8.132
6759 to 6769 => 9.384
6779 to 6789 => 9.185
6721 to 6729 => 8.216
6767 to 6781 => 9.24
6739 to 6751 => 9.526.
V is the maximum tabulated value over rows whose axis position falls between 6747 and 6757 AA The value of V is 9.478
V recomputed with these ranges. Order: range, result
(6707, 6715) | 8.686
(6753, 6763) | 9.495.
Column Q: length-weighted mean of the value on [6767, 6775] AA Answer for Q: 8.63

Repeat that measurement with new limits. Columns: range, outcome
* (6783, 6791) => 8.6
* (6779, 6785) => 8.65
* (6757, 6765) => 9.33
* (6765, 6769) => 8.8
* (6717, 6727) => 8.1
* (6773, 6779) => 8.95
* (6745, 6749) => 9.5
